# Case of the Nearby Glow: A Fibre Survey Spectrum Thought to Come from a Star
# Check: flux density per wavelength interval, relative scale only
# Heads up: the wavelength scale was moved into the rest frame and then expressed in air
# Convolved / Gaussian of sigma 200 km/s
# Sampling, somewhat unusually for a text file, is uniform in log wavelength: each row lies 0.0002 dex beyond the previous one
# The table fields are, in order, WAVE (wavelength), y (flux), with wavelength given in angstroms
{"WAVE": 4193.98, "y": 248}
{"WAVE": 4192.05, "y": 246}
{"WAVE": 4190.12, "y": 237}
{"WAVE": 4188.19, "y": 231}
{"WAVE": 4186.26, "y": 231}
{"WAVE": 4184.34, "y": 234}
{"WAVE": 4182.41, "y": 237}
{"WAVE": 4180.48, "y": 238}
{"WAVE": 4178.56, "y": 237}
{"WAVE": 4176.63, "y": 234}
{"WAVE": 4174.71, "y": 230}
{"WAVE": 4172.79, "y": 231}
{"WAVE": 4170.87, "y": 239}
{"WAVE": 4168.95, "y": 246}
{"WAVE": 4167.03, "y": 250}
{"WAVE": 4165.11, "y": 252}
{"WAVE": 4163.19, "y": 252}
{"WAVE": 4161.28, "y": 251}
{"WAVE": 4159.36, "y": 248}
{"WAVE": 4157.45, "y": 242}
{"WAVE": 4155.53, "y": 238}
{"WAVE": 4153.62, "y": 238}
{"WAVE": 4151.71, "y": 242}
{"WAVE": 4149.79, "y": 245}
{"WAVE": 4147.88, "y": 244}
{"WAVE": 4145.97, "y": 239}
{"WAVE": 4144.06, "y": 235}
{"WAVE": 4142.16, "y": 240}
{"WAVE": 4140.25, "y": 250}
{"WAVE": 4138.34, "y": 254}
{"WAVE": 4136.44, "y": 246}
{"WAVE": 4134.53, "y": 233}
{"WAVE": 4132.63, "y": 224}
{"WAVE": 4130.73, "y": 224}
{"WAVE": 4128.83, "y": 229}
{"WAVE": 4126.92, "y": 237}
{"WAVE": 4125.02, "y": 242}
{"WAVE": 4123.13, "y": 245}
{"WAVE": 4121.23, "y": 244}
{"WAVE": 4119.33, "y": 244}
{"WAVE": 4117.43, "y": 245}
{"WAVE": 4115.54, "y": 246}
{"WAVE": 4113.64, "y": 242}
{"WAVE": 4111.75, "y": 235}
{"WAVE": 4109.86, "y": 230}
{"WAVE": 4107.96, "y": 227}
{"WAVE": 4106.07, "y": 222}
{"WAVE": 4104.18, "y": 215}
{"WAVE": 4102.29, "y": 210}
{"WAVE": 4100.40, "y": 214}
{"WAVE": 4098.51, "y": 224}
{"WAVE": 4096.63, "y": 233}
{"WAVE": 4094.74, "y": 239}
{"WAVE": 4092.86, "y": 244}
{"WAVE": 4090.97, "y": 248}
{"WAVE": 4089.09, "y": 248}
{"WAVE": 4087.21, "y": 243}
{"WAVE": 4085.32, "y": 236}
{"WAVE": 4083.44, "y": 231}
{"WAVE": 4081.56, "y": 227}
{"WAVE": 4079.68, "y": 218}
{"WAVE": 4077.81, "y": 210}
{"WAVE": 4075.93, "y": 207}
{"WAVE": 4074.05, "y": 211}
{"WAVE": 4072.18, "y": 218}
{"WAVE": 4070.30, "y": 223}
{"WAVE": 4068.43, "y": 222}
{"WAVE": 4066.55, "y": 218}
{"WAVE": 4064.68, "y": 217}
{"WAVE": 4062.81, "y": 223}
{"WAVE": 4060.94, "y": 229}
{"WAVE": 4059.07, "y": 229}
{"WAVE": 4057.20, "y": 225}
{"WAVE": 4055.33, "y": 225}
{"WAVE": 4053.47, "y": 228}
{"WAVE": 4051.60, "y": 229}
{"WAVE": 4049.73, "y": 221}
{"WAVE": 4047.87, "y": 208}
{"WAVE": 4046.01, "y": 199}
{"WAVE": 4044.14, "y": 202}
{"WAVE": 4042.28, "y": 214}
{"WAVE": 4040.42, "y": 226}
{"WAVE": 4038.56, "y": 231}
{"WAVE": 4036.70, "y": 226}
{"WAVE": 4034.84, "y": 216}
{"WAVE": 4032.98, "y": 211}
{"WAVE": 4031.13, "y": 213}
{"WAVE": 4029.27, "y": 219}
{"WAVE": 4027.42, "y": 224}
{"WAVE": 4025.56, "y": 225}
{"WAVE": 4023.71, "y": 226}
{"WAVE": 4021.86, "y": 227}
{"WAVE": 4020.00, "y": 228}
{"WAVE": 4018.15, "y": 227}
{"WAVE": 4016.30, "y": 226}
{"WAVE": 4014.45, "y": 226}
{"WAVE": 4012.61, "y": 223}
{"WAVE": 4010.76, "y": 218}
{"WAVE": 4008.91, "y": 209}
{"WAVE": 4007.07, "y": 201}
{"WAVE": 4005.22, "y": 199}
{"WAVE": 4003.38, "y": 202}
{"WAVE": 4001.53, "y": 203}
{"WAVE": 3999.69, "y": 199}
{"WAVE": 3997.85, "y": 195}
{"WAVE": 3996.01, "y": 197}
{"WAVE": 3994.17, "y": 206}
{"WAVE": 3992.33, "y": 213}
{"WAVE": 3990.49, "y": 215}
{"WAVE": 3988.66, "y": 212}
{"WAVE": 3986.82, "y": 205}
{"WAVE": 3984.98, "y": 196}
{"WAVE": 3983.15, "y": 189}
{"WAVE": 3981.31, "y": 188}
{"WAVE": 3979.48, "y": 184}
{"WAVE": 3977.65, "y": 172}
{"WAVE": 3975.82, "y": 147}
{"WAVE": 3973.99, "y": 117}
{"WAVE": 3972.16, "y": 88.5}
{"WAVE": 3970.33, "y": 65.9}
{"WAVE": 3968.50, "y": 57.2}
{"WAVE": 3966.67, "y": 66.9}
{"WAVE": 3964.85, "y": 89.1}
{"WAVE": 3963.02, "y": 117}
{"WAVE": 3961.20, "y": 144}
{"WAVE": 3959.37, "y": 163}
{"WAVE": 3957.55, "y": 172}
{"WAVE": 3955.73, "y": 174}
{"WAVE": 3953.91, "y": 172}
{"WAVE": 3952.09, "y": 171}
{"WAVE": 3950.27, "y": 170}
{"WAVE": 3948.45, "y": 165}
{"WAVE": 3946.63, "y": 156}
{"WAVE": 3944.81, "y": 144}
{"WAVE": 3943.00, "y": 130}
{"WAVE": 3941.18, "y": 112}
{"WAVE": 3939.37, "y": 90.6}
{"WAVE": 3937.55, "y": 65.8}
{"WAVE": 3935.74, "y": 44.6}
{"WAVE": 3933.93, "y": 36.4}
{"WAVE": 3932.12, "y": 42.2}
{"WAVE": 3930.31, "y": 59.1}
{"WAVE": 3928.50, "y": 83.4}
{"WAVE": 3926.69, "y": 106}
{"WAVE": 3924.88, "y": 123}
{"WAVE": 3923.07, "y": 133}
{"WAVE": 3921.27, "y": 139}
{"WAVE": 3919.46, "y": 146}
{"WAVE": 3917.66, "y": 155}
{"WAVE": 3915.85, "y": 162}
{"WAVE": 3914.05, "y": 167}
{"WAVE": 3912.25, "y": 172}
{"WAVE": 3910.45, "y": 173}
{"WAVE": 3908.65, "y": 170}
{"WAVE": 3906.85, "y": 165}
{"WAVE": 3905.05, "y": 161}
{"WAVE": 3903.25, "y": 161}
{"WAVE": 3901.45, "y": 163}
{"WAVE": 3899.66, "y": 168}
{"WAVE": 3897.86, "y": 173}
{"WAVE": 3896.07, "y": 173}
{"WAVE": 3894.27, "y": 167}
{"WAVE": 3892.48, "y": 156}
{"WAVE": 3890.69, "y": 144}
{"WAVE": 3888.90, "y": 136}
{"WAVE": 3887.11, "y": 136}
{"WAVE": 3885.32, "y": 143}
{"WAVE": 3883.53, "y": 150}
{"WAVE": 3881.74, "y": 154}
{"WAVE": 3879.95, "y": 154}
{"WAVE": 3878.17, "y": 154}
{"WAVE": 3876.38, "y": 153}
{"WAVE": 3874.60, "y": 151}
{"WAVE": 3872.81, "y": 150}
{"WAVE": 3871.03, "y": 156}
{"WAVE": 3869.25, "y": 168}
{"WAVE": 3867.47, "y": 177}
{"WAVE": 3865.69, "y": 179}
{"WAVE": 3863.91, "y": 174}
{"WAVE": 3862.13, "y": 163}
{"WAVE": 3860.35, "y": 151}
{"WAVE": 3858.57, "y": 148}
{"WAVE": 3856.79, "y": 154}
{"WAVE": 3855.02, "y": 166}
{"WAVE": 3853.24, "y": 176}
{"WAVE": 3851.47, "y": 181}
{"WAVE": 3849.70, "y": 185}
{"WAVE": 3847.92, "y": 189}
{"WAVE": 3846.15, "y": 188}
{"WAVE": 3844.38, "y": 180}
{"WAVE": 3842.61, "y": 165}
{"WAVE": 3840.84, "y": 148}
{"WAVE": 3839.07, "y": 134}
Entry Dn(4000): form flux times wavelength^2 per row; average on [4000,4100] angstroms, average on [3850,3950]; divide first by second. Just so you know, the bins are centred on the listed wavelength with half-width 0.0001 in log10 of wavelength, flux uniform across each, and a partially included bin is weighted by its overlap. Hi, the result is 1.67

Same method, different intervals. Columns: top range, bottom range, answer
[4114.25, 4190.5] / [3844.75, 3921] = 1.69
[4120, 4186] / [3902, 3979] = 2.09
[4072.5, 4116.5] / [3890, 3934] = 1.77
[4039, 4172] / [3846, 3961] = 1.74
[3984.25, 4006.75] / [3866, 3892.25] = 1.41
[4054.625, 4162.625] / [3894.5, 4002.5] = 1.72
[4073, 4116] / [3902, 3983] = 1.89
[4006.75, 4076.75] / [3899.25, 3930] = 1.59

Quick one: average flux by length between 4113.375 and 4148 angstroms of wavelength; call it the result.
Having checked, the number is 240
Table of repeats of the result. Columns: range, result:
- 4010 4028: 225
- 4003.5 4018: 215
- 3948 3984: 140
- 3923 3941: 77.2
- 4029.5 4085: 219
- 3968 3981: 124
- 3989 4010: 204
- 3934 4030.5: 170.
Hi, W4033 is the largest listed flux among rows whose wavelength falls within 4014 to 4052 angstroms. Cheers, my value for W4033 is 231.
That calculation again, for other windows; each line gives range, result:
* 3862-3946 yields 179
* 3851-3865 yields 181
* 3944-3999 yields 215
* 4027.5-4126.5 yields 248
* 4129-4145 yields 254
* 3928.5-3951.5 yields 170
